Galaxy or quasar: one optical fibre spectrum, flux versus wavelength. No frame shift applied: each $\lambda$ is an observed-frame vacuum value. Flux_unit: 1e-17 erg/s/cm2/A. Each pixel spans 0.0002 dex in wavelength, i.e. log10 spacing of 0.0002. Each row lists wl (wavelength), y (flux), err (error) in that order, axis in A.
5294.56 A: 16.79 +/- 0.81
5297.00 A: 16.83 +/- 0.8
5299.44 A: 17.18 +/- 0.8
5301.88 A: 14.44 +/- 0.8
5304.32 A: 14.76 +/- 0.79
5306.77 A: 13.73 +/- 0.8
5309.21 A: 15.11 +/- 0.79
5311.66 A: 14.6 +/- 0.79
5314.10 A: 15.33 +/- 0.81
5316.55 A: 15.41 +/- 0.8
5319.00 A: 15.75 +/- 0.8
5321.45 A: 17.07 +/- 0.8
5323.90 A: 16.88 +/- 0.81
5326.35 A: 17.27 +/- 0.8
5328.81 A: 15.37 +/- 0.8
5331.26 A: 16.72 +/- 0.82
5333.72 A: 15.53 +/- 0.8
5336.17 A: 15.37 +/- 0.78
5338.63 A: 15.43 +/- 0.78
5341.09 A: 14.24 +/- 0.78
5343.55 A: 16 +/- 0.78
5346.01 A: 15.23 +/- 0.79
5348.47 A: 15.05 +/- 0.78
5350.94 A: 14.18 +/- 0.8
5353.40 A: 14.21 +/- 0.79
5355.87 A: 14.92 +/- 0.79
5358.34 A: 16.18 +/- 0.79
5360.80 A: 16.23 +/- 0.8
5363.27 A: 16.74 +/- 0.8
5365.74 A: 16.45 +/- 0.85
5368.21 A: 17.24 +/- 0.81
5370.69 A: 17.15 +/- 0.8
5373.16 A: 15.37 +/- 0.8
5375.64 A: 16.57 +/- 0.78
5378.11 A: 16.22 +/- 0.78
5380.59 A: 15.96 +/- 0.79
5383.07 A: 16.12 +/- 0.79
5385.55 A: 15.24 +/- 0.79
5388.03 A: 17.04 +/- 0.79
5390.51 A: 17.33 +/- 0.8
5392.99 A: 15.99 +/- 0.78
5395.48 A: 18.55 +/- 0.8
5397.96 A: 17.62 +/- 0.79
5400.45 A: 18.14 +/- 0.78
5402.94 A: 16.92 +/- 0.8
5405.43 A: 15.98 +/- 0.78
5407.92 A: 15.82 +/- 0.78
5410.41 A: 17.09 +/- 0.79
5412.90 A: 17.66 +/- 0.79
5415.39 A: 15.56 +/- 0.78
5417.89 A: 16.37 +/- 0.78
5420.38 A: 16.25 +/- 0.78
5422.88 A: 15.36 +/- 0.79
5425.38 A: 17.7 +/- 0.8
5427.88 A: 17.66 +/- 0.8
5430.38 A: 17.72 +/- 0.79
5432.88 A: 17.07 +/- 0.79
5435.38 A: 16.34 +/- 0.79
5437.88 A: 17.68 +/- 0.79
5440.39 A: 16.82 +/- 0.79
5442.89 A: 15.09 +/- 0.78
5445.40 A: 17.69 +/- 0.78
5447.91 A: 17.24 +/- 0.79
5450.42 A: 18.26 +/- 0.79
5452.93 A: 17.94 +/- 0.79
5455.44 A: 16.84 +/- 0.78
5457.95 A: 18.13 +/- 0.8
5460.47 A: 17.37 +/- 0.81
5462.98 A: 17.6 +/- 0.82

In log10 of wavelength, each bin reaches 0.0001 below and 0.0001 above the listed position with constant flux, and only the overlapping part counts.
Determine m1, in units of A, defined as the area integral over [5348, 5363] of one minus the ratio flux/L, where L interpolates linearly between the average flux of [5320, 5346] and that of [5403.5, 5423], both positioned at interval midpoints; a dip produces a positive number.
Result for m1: 0.8 A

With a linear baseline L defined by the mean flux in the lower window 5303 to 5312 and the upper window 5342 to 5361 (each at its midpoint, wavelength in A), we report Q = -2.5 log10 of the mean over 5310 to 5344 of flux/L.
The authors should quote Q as -0.07 mag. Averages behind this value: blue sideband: 14.5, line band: 15.8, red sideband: 15.2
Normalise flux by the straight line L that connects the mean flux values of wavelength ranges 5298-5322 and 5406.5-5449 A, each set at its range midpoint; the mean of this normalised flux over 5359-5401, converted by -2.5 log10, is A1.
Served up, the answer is -0.03 mag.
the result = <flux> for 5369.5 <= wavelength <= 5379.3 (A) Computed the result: 16.3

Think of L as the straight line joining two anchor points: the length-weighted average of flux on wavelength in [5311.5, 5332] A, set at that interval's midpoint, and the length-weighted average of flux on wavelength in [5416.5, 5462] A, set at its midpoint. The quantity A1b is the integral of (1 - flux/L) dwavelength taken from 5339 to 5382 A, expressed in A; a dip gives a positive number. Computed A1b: 1.8 A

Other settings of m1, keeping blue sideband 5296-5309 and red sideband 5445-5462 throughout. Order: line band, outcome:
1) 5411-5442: 0.71 A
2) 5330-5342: 0.27 A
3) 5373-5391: 0.34 A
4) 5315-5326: -0.50 A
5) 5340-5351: 0.66 A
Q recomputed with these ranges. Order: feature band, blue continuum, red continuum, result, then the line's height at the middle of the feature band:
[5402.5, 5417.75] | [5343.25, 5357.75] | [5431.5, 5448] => -0.02 mag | 16.2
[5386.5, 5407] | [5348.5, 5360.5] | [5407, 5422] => -0.07 mag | 16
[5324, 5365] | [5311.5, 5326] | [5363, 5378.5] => 0.05 mag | 16.3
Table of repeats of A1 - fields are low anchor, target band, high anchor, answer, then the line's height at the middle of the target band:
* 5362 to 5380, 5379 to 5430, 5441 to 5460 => 0.007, 16.8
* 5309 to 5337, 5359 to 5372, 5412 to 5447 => -0.032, 16.3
